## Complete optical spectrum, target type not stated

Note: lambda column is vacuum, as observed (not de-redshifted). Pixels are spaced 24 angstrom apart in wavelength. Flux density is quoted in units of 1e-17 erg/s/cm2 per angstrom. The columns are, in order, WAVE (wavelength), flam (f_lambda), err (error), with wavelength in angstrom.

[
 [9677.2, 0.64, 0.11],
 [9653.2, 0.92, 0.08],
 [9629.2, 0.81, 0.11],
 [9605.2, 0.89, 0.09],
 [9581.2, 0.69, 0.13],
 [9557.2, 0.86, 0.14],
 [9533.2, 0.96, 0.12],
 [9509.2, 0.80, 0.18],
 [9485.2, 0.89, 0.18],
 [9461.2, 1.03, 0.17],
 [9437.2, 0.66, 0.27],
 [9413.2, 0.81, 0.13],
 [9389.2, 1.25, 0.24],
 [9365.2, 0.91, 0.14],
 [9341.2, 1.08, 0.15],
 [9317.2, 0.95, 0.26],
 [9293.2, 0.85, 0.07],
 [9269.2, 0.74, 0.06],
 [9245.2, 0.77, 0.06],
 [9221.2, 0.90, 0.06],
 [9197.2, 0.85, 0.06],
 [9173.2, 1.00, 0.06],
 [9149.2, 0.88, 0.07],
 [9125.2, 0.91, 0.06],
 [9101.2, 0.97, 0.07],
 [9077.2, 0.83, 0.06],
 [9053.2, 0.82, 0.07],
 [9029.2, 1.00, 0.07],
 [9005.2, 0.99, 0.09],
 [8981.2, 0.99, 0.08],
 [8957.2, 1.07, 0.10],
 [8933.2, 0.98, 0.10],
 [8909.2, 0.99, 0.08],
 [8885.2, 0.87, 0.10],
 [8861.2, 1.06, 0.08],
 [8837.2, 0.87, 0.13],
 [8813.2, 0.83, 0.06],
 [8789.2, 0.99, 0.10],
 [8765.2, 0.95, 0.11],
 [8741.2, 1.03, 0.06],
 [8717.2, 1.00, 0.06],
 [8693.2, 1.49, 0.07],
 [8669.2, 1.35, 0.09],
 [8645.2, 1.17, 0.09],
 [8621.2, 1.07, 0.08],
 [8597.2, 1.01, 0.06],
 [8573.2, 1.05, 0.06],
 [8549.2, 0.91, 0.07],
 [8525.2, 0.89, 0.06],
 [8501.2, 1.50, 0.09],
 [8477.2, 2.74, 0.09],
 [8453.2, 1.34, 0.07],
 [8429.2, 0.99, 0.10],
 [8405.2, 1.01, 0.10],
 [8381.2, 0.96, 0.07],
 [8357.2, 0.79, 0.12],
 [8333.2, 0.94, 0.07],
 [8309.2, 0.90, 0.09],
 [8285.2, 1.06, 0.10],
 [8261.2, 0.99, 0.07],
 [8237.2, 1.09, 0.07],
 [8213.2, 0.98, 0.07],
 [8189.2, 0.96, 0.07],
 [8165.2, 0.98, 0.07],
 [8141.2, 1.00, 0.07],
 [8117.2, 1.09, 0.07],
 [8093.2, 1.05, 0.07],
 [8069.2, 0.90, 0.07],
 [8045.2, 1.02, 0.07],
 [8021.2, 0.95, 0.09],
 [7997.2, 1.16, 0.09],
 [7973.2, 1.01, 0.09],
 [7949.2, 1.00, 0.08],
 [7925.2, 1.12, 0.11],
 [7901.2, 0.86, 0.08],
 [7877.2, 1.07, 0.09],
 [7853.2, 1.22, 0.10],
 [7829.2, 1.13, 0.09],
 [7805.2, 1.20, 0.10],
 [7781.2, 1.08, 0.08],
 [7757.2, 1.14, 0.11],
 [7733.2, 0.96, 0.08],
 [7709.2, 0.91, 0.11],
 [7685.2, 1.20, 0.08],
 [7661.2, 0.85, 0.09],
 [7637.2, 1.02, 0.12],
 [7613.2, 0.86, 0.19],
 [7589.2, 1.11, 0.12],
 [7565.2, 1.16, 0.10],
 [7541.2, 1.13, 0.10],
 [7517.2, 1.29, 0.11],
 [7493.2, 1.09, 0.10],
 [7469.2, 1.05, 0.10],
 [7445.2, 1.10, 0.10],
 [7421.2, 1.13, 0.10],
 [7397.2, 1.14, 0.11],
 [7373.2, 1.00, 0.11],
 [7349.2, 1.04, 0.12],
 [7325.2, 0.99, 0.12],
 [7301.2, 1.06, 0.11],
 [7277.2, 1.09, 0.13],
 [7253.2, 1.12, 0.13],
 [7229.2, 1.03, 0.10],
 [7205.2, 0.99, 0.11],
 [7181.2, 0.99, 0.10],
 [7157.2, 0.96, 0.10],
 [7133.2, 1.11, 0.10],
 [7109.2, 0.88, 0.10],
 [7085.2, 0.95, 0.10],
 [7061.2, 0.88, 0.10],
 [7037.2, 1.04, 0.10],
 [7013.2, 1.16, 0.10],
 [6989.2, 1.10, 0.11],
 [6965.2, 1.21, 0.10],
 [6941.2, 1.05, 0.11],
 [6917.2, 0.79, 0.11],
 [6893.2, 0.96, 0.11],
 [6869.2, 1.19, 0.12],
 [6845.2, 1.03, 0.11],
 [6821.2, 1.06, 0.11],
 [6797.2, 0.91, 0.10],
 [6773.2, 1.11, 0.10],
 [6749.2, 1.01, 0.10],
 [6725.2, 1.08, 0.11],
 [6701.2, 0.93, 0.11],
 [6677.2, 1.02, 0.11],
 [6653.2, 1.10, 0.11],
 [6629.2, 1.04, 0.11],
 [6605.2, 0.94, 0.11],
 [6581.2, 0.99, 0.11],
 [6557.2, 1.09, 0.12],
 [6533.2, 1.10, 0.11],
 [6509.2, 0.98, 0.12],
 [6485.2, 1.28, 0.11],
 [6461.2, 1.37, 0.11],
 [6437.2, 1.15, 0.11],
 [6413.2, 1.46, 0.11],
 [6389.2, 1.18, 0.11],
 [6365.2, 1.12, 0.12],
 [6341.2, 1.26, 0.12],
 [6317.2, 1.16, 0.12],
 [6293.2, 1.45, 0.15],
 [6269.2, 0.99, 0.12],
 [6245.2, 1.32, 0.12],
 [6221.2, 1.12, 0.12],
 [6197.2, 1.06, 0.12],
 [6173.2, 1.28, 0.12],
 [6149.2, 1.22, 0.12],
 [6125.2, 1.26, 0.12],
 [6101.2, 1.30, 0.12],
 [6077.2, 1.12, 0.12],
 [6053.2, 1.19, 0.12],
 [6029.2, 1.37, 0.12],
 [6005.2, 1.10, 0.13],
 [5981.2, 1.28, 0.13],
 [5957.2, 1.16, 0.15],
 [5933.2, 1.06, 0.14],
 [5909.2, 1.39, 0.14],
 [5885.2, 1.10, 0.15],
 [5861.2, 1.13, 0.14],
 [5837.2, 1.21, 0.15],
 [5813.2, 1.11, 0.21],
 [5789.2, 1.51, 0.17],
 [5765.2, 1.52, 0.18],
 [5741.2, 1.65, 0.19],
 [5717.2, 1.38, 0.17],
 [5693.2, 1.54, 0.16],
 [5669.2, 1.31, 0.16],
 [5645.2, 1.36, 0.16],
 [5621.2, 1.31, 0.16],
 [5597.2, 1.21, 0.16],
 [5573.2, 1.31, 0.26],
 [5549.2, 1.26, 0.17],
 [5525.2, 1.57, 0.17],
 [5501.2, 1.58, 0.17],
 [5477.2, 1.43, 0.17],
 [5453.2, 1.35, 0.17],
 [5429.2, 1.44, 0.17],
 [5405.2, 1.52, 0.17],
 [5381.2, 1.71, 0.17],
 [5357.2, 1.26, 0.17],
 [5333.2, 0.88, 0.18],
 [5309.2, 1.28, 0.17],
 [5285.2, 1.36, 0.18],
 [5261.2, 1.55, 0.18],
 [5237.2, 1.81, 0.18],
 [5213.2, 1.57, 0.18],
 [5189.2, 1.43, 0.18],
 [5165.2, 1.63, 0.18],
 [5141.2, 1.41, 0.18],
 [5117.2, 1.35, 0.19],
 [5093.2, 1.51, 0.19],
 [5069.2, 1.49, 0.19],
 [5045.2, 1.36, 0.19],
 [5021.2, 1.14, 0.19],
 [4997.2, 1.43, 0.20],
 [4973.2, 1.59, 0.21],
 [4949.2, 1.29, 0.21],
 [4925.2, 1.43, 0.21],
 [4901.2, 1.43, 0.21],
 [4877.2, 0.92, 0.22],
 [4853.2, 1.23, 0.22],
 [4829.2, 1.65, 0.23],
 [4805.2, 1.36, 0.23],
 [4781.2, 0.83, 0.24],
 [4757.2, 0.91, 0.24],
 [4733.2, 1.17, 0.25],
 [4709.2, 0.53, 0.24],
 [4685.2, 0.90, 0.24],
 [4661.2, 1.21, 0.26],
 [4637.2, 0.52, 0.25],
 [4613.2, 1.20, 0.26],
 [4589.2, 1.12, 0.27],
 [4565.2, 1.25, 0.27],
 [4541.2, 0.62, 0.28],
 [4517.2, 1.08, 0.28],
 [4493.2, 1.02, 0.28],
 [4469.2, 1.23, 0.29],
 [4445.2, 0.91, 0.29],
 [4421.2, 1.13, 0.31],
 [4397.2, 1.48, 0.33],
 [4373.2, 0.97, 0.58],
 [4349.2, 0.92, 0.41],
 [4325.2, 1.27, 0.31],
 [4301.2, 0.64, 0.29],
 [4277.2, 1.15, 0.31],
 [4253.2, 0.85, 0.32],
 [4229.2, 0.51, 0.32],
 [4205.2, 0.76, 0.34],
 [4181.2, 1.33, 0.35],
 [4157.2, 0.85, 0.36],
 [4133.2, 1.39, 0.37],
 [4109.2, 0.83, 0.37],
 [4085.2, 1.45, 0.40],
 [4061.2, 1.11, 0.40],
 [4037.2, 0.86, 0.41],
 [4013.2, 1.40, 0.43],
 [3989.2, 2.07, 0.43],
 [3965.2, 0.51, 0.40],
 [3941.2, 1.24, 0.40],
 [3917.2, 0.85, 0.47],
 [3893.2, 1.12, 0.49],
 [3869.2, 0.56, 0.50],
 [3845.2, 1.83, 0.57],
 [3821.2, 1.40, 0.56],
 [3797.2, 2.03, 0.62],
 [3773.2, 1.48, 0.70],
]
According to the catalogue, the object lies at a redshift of 0.292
